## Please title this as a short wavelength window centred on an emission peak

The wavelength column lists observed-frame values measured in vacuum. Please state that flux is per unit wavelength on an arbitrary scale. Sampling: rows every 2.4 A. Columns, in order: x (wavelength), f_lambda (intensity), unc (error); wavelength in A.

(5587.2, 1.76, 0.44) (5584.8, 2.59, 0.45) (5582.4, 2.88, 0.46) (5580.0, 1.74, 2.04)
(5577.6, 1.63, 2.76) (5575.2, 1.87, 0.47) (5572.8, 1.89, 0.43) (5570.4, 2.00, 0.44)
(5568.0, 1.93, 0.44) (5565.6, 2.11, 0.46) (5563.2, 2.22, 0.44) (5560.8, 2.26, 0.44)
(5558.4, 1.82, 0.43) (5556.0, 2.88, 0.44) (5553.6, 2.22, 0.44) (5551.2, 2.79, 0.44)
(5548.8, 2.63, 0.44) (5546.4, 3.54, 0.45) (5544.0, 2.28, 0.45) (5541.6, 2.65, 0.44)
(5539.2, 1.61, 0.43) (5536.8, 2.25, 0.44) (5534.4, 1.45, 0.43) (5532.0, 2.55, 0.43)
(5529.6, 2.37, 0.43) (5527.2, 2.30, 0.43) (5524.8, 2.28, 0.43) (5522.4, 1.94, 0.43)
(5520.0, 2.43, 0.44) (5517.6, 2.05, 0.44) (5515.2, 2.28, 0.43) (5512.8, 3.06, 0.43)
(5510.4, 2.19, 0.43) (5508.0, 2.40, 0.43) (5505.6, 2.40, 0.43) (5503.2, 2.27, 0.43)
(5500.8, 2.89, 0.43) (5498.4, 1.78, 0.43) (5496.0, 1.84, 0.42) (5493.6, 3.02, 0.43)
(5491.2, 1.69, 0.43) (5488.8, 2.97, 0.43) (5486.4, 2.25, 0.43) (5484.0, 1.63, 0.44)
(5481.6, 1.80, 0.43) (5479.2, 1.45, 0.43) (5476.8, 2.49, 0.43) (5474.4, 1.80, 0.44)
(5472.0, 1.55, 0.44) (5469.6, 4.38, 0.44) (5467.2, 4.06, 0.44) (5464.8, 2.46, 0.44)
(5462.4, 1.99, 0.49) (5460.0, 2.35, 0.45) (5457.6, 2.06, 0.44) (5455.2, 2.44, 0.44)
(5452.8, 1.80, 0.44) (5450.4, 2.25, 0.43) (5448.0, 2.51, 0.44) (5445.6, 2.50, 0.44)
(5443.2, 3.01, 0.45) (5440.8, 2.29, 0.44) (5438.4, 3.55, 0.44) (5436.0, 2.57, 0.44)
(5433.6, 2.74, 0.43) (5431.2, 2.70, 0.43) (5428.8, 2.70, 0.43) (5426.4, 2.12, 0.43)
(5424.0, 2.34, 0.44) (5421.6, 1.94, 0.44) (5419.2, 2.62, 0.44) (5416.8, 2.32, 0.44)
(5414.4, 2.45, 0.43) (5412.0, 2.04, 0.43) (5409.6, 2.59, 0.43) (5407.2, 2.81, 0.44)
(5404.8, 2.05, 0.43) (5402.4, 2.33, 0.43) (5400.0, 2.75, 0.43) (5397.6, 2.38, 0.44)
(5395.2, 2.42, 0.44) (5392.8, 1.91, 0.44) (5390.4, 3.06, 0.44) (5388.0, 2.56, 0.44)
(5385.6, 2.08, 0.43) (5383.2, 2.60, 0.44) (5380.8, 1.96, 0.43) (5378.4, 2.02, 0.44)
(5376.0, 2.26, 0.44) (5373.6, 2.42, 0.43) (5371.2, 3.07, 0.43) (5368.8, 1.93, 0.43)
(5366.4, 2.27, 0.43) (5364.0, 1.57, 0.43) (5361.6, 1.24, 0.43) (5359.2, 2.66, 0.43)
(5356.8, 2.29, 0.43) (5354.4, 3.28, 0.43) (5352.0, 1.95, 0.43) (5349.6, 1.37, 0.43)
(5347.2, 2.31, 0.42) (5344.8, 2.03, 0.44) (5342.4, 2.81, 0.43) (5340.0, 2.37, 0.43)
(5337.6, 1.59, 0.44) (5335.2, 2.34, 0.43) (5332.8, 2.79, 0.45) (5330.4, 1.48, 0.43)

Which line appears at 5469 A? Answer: H-beta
